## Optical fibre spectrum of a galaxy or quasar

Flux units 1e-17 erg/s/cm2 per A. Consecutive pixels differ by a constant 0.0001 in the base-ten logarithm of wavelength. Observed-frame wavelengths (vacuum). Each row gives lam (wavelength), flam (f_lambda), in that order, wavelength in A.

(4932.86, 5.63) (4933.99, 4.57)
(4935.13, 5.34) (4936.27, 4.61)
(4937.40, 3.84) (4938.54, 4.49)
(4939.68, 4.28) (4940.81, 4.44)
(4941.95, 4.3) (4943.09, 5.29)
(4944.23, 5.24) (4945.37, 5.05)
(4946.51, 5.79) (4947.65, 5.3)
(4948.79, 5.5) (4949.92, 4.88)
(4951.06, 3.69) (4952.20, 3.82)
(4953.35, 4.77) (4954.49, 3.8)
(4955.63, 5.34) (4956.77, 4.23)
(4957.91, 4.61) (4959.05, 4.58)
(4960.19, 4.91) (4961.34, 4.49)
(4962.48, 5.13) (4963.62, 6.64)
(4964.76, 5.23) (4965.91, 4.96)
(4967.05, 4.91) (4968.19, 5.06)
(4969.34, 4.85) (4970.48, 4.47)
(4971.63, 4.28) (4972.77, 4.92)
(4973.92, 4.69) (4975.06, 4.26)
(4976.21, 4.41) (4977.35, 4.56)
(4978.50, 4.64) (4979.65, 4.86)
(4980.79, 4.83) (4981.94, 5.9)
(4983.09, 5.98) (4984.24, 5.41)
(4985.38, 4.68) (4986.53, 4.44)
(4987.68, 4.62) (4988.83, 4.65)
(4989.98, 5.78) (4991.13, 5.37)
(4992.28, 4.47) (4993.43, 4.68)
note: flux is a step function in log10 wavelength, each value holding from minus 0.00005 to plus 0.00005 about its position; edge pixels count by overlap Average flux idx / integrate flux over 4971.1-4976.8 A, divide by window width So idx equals 4.52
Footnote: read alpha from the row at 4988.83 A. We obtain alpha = 4.65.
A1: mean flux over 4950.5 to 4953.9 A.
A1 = 4.08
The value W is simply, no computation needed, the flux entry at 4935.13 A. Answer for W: 5.34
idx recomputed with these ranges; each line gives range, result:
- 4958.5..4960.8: 4.73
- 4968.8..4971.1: 4.65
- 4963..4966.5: 5.6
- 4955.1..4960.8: 4.73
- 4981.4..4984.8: 5.75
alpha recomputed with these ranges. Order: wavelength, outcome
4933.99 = 4.57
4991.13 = 5.37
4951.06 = 3.69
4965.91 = 4.96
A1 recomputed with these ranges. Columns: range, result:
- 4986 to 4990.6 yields 4.88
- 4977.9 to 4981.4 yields 4.78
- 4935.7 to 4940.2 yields 4.3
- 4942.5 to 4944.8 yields 5.25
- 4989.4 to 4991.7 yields 5.57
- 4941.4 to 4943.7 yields 4.8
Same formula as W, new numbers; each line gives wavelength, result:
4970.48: 4.47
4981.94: 5.9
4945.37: 5.05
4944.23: 5.24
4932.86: 5.63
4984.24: 5.41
